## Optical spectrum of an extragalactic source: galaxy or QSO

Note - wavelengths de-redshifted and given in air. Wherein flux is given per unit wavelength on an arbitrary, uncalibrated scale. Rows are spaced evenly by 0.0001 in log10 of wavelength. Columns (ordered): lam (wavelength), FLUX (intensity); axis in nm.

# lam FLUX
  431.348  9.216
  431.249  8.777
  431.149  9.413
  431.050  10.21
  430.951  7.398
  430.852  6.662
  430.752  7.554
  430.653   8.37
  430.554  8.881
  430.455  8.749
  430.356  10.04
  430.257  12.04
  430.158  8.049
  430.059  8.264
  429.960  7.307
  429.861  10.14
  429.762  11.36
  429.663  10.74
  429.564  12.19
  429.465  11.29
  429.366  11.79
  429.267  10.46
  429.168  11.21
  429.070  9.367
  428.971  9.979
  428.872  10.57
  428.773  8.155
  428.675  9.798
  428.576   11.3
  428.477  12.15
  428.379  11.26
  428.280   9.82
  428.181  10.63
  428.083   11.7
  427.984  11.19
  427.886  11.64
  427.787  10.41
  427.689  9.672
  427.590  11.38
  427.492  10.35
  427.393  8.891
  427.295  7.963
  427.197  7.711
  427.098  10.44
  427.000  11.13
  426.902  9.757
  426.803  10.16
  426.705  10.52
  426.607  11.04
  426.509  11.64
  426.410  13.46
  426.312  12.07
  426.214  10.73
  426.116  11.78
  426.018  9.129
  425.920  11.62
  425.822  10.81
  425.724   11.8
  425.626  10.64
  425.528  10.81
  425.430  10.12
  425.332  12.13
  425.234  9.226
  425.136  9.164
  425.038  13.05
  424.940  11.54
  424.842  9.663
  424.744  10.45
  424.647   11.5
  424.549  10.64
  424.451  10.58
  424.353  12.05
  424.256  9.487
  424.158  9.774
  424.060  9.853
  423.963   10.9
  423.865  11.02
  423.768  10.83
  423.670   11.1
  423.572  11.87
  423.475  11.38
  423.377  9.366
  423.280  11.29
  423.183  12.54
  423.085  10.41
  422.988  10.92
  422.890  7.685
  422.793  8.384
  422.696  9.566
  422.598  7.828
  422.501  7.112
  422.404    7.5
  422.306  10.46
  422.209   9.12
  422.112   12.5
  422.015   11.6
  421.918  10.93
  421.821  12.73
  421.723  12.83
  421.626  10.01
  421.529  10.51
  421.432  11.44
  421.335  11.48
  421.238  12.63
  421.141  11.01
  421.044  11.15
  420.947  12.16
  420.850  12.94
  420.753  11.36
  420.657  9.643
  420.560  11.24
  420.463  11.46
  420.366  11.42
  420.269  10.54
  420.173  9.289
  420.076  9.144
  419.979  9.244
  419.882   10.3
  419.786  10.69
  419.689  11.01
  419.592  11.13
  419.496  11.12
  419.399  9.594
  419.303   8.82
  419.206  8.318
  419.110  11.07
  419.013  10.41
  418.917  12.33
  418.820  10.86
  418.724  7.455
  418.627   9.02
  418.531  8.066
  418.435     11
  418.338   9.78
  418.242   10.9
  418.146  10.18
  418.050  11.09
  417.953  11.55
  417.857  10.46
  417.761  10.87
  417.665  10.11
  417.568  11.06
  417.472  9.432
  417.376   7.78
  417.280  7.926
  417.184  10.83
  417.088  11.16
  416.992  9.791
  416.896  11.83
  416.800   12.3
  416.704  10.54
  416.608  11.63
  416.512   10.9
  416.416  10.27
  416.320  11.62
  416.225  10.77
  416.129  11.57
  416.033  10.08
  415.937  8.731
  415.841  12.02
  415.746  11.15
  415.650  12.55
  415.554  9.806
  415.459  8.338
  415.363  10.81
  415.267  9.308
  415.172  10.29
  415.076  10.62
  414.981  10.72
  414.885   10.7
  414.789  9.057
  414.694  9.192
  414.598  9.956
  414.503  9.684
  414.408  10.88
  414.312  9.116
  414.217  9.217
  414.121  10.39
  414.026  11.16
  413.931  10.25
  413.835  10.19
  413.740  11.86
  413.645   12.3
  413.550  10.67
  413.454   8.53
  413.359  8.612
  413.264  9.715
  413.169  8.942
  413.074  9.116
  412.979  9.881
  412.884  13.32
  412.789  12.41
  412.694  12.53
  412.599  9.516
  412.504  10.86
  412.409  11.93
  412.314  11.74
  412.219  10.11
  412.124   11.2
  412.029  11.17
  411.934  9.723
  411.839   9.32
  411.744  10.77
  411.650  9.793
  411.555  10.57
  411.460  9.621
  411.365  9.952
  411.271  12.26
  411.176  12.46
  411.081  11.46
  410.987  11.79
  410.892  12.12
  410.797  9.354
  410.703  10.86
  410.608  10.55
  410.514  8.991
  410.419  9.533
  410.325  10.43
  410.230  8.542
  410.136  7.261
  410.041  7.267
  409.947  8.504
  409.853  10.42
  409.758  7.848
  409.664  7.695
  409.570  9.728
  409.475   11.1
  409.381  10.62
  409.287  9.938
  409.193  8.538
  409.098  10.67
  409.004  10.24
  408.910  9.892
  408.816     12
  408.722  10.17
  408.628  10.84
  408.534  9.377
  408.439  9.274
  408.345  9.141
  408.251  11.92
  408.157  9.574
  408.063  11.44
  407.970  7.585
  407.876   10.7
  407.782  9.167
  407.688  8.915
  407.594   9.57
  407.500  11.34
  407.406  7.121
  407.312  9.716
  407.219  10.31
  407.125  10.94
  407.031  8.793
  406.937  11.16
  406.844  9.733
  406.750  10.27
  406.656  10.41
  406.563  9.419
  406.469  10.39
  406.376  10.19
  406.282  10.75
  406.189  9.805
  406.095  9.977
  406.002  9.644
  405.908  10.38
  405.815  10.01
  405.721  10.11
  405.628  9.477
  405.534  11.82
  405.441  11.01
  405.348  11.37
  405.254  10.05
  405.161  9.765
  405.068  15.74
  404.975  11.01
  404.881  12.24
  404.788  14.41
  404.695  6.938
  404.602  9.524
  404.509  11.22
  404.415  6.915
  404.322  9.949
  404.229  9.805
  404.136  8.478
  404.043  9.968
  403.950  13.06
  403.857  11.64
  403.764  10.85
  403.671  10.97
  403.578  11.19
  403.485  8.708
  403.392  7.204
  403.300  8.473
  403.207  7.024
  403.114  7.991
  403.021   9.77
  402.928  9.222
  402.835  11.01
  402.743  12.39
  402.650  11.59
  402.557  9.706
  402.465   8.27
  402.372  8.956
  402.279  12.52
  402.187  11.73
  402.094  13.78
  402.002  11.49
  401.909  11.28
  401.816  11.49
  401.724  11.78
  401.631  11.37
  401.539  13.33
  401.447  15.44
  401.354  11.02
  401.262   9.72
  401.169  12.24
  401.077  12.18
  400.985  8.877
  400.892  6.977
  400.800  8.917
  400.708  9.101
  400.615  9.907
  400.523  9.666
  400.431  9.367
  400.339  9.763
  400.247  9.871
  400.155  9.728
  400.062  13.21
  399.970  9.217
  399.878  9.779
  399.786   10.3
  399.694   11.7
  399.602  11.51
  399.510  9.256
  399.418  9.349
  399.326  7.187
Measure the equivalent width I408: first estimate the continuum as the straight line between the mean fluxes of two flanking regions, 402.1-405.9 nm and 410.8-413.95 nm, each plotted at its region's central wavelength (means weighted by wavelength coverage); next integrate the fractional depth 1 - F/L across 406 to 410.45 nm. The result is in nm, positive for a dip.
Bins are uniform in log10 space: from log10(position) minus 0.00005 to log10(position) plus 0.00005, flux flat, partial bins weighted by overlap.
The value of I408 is 0.33 nm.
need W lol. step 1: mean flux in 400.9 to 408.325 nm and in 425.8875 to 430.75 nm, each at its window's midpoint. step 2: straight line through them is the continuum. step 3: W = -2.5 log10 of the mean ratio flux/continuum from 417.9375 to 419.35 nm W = 0.04 mag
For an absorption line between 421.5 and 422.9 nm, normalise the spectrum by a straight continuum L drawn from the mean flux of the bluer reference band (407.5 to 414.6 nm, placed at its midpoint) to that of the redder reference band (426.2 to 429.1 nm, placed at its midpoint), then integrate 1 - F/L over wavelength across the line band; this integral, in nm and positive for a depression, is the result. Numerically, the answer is 0.06 nm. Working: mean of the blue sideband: 10.2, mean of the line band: 9.97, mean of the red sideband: 10.5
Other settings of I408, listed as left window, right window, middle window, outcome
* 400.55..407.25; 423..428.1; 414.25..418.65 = 0.11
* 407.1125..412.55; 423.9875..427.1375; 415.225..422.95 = 0.07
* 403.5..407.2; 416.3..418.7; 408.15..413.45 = 0.12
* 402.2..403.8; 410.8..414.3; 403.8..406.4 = -0.15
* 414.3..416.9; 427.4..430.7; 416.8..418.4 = 0.02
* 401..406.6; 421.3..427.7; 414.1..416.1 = 0.08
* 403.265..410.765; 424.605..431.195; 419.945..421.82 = -0.16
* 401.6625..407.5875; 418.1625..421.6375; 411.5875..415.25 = 0.02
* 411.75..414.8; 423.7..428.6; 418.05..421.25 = 0.03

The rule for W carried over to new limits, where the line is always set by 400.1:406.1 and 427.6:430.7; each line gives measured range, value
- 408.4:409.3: 0.034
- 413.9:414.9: 0.048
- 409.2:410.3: 0.158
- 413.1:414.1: 0.019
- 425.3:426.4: -0.083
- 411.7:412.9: -0.067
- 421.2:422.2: -0.121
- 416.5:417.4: -0.016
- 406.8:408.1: 0.074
